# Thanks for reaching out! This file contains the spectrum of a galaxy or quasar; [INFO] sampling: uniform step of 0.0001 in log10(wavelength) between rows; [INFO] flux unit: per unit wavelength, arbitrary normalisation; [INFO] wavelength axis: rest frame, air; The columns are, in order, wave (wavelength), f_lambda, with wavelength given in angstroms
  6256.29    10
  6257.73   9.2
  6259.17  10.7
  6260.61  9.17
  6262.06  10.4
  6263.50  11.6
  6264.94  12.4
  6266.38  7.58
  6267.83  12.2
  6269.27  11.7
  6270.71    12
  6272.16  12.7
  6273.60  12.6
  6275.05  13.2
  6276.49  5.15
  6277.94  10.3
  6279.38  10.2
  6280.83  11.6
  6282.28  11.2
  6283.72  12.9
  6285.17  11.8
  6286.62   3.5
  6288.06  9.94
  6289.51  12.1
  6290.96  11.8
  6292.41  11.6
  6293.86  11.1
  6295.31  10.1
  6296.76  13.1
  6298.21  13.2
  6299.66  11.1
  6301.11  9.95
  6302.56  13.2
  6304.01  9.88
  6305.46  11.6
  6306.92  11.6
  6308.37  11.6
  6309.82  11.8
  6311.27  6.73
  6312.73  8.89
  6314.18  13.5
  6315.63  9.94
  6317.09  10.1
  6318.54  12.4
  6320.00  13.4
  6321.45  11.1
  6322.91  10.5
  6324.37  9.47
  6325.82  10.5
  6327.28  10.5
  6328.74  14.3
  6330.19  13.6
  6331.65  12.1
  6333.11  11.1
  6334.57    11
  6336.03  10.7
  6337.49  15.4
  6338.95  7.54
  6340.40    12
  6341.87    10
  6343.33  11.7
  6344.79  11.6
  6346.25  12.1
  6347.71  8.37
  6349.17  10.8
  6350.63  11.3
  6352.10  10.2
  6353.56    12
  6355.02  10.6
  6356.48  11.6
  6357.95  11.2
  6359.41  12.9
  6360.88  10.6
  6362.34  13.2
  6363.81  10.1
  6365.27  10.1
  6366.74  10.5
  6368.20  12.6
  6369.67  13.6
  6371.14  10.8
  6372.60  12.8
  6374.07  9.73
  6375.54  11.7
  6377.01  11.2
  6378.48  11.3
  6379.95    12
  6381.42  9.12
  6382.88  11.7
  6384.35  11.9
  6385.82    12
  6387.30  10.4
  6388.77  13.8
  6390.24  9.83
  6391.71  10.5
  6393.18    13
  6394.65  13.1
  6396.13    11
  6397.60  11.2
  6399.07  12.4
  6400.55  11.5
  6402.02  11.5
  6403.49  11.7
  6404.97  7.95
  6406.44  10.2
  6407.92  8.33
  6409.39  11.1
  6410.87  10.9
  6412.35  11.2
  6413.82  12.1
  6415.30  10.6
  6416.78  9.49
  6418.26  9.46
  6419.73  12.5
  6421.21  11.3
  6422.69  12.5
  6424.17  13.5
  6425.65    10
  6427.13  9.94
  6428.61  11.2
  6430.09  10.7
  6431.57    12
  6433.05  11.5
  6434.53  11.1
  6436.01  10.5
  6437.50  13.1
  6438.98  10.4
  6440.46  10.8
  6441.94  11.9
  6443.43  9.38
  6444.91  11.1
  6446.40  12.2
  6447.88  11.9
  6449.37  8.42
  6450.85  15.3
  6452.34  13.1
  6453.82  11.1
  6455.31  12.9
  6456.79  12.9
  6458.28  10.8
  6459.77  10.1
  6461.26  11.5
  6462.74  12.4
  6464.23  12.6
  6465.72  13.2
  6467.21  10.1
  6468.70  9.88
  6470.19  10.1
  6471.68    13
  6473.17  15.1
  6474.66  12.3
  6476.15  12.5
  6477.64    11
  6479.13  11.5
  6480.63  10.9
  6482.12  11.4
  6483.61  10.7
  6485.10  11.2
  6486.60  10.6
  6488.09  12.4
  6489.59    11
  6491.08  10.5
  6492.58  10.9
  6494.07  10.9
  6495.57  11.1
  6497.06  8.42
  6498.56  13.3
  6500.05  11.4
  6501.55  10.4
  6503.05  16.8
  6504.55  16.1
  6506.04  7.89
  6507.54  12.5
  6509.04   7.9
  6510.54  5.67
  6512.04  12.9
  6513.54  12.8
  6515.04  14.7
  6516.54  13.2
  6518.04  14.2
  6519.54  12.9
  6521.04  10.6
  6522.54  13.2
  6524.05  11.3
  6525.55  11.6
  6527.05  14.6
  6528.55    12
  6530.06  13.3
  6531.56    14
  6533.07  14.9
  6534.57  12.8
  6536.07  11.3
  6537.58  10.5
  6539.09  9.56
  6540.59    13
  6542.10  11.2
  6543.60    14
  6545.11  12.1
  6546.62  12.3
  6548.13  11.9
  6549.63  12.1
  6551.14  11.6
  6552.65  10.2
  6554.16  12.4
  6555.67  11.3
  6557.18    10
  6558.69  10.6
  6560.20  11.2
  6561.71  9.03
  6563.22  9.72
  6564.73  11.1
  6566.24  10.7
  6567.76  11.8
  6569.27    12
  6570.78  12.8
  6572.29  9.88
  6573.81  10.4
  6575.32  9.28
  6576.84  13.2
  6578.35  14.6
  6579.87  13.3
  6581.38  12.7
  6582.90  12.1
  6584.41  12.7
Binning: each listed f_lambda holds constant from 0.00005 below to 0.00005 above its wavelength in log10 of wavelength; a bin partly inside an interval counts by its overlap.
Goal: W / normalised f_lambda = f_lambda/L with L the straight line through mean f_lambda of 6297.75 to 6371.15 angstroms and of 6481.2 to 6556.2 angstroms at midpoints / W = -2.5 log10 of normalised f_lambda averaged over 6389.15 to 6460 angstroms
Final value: 0.029 mag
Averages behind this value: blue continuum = 11.3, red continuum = 11.9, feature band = 11.3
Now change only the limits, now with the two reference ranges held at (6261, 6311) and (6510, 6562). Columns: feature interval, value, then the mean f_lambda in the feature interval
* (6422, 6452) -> 0.02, 11.4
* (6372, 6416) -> 0.03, 11.2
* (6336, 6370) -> 0.00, 11.3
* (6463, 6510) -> 0.03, 11.5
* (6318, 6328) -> 0.01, 11.1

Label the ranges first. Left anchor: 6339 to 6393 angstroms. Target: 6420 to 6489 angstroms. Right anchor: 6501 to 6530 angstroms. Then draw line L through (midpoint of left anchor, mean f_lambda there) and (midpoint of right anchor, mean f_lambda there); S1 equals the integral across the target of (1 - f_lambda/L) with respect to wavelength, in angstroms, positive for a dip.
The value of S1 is 1.4 angstroms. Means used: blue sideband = 11.2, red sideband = 12.2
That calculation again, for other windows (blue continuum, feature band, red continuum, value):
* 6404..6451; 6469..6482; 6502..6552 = -0.4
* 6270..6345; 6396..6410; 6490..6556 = 1.0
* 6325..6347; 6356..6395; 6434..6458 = 0.3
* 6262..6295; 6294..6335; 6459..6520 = -1.1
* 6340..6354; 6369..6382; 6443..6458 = -0.2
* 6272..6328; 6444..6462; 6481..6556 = -0.3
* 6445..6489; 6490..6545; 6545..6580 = -2.3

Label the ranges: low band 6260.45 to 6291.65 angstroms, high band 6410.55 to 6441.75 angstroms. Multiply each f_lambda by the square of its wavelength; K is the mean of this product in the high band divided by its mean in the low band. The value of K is 1.09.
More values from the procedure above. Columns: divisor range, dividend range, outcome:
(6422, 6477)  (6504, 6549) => 1.07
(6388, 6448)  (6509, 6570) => 1.10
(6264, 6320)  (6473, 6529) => 1.14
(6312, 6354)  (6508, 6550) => 1.15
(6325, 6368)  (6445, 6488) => 1.08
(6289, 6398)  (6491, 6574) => 1.10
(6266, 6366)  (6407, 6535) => 1.10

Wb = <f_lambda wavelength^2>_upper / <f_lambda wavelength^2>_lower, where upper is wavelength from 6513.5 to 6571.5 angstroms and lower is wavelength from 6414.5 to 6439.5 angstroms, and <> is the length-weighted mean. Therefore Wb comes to 1.1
